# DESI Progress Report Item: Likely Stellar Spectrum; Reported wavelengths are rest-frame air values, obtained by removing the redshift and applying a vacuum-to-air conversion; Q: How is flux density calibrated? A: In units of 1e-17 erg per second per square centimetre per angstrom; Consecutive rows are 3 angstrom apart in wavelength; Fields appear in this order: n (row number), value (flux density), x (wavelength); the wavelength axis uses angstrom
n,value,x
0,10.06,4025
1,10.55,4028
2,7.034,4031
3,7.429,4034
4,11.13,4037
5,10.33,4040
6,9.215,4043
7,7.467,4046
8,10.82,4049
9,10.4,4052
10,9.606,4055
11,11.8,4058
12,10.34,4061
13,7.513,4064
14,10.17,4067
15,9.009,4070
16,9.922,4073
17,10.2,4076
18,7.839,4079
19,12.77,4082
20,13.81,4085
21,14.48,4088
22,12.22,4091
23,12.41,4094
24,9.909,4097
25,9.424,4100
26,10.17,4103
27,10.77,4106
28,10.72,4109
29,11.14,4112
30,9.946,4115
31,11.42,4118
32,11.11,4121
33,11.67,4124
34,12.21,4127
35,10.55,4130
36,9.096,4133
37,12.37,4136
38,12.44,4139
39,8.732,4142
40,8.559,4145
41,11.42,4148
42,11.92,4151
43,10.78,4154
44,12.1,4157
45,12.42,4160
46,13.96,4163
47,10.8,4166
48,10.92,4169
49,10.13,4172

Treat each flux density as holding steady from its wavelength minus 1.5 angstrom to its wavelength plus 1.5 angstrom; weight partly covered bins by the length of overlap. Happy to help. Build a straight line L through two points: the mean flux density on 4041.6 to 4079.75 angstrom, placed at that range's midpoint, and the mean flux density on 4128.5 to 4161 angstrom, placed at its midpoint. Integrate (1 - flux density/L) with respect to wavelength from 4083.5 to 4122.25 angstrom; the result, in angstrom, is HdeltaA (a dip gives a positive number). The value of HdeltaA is -4.2 angstrom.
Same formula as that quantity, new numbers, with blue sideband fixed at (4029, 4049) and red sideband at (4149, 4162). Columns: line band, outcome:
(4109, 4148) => 1.36 angstrom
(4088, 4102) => -1.34 angstrom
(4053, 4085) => -1.28 angstrom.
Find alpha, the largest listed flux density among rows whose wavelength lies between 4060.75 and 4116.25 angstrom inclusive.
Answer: 14.48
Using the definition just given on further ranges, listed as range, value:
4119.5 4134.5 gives 12.21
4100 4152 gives 12.44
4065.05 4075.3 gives 10.17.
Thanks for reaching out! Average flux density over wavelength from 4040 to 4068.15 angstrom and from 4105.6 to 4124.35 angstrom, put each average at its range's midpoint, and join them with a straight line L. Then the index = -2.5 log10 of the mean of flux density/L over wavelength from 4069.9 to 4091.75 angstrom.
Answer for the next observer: -0.11 mag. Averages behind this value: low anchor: 9.73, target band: 11.4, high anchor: 10.9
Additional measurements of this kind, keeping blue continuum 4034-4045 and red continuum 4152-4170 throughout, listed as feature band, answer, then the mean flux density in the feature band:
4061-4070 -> 0.12 mag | 9.12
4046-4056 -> 0.00 mag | 9.89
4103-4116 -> 0.03 mag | 10.6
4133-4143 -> 0.04 mag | 11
